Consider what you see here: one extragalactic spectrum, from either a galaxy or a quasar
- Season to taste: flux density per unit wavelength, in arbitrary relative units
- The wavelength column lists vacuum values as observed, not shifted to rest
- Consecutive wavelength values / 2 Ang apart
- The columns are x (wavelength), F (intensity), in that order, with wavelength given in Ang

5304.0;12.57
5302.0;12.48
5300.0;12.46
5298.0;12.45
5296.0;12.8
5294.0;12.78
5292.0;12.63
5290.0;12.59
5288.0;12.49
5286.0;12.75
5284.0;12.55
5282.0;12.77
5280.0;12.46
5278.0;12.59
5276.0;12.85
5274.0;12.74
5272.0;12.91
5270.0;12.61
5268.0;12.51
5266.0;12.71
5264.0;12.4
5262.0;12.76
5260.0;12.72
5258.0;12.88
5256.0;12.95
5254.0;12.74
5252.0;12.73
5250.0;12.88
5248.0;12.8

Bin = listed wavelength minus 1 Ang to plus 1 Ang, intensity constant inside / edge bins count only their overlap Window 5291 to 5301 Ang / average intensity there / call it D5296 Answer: 12.6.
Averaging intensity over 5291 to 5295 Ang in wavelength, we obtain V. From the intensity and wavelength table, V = 12.7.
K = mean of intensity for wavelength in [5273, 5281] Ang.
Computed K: 12.7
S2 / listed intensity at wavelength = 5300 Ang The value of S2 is 12.46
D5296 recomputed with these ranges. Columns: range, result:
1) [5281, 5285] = 12.7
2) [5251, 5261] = 12.8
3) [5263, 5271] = 12.6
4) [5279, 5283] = 12.6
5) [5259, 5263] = 12.7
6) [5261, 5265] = 12.6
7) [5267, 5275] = 12.7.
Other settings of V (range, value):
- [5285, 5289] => 12.6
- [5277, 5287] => 12.6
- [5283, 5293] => 12.6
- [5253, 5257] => 12.8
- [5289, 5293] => 12.6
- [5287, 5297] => 12.7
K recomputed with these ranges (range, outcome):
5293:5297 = 12.8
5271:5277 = 12.8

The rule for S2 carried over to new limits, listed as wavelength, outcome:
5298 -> 12.45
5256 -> 12.95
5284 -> 12.55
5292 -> 12.63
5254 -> 12.74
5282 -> 12.77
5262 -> 12.76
